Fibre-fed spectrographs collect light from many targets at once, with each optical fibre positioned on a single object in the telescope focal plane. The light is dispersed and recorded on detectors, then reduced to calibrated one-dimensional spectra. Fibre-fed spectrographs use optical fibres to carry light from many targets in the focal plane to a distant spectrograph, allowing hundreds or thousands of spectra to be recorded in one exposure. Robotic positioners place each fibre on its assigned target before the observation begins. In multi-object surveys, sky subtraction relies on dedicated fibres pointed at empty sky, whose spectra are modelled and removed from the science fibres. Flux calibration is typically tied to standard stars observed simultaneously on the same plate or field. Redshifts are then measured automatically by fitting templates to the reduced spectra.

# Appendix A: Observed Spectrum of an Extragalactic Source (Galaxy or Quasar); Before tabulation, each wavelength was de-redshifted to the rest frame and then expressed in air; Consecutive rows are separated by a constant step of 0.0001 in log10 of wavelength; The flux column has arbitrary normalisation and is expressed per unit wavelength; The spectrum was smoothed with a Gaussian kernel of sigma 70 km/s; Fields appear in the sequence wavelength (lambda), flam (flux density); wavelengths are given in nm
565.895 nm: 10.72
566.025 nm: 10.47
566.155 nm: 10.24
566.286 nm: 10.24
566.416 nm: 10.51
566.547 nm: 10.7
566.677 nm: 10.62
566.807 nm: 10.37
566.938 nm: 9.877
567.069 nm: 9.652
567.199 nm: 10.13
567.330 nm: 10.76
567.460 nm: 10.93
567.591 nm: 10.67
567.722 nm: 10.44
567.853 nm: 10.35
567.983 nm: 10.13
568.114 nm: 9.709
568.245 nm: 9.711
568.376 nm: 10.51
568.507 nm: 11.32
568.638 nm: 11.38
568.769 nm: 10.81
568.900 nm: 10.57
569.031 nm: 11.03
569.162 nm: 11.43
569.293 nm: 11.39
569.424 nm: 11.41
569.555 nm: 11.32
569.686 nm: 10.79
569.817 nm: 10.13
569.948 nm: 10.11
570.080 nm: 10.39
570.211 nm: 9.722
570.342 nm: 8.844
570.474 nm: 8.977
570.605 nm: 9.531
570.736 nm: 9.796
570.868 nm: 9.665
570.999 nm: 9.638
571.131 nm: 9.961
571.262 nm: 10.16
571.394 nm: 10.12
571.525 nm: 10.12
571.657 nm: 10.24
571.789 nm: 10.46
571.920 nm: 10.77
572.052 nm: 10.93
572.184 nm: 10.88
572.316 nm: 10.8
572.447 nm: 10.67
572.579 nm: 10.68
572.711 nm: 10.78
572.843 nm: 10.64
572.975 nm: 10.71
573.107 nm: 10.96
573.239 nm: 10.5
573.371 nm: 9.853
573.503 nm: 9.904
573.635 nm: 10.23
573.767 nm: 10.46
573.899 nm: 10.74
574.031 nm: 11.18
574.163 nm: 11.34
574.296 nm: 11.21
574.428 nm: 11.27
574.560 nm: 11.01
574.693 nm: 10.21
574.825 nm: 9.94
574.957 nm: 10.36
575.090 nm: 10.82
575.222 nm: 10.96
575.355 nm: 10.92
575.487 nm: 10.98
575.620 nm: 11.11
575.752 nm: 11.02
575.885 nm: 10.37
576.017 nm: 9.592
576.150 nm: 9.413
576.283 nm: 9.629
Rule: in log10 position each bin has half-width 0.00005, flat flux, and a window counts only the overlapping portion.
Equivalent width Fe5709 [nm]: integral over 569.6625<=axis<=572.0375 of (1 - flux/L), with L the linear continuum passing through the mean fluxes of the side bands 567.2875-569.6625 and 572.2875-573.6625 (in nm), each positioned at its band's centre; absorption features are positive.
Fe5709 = 0.15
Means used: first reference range 10.8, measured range 9.97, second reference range 10.5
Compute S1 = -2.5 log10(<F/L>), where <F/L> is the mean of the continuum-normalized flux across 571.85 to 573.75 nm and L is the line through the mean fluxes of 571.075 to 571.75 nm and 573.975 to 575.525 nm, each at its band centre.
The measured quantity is -0.02 mag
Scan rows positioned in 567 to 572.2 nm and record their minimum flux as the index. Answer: 8.844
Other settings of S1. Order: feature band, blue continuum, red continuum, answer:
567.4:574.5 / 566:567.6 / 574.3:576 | 0.008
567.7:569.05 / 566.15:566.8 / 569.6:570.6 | -0.039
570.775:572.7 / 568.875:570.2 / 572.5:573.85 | 0.025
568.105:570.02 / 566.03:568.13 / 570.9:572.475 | -0.045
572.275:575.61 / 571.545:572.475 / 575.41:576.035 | -0.001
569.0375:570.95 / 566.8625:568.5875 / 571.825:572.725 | 0.029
